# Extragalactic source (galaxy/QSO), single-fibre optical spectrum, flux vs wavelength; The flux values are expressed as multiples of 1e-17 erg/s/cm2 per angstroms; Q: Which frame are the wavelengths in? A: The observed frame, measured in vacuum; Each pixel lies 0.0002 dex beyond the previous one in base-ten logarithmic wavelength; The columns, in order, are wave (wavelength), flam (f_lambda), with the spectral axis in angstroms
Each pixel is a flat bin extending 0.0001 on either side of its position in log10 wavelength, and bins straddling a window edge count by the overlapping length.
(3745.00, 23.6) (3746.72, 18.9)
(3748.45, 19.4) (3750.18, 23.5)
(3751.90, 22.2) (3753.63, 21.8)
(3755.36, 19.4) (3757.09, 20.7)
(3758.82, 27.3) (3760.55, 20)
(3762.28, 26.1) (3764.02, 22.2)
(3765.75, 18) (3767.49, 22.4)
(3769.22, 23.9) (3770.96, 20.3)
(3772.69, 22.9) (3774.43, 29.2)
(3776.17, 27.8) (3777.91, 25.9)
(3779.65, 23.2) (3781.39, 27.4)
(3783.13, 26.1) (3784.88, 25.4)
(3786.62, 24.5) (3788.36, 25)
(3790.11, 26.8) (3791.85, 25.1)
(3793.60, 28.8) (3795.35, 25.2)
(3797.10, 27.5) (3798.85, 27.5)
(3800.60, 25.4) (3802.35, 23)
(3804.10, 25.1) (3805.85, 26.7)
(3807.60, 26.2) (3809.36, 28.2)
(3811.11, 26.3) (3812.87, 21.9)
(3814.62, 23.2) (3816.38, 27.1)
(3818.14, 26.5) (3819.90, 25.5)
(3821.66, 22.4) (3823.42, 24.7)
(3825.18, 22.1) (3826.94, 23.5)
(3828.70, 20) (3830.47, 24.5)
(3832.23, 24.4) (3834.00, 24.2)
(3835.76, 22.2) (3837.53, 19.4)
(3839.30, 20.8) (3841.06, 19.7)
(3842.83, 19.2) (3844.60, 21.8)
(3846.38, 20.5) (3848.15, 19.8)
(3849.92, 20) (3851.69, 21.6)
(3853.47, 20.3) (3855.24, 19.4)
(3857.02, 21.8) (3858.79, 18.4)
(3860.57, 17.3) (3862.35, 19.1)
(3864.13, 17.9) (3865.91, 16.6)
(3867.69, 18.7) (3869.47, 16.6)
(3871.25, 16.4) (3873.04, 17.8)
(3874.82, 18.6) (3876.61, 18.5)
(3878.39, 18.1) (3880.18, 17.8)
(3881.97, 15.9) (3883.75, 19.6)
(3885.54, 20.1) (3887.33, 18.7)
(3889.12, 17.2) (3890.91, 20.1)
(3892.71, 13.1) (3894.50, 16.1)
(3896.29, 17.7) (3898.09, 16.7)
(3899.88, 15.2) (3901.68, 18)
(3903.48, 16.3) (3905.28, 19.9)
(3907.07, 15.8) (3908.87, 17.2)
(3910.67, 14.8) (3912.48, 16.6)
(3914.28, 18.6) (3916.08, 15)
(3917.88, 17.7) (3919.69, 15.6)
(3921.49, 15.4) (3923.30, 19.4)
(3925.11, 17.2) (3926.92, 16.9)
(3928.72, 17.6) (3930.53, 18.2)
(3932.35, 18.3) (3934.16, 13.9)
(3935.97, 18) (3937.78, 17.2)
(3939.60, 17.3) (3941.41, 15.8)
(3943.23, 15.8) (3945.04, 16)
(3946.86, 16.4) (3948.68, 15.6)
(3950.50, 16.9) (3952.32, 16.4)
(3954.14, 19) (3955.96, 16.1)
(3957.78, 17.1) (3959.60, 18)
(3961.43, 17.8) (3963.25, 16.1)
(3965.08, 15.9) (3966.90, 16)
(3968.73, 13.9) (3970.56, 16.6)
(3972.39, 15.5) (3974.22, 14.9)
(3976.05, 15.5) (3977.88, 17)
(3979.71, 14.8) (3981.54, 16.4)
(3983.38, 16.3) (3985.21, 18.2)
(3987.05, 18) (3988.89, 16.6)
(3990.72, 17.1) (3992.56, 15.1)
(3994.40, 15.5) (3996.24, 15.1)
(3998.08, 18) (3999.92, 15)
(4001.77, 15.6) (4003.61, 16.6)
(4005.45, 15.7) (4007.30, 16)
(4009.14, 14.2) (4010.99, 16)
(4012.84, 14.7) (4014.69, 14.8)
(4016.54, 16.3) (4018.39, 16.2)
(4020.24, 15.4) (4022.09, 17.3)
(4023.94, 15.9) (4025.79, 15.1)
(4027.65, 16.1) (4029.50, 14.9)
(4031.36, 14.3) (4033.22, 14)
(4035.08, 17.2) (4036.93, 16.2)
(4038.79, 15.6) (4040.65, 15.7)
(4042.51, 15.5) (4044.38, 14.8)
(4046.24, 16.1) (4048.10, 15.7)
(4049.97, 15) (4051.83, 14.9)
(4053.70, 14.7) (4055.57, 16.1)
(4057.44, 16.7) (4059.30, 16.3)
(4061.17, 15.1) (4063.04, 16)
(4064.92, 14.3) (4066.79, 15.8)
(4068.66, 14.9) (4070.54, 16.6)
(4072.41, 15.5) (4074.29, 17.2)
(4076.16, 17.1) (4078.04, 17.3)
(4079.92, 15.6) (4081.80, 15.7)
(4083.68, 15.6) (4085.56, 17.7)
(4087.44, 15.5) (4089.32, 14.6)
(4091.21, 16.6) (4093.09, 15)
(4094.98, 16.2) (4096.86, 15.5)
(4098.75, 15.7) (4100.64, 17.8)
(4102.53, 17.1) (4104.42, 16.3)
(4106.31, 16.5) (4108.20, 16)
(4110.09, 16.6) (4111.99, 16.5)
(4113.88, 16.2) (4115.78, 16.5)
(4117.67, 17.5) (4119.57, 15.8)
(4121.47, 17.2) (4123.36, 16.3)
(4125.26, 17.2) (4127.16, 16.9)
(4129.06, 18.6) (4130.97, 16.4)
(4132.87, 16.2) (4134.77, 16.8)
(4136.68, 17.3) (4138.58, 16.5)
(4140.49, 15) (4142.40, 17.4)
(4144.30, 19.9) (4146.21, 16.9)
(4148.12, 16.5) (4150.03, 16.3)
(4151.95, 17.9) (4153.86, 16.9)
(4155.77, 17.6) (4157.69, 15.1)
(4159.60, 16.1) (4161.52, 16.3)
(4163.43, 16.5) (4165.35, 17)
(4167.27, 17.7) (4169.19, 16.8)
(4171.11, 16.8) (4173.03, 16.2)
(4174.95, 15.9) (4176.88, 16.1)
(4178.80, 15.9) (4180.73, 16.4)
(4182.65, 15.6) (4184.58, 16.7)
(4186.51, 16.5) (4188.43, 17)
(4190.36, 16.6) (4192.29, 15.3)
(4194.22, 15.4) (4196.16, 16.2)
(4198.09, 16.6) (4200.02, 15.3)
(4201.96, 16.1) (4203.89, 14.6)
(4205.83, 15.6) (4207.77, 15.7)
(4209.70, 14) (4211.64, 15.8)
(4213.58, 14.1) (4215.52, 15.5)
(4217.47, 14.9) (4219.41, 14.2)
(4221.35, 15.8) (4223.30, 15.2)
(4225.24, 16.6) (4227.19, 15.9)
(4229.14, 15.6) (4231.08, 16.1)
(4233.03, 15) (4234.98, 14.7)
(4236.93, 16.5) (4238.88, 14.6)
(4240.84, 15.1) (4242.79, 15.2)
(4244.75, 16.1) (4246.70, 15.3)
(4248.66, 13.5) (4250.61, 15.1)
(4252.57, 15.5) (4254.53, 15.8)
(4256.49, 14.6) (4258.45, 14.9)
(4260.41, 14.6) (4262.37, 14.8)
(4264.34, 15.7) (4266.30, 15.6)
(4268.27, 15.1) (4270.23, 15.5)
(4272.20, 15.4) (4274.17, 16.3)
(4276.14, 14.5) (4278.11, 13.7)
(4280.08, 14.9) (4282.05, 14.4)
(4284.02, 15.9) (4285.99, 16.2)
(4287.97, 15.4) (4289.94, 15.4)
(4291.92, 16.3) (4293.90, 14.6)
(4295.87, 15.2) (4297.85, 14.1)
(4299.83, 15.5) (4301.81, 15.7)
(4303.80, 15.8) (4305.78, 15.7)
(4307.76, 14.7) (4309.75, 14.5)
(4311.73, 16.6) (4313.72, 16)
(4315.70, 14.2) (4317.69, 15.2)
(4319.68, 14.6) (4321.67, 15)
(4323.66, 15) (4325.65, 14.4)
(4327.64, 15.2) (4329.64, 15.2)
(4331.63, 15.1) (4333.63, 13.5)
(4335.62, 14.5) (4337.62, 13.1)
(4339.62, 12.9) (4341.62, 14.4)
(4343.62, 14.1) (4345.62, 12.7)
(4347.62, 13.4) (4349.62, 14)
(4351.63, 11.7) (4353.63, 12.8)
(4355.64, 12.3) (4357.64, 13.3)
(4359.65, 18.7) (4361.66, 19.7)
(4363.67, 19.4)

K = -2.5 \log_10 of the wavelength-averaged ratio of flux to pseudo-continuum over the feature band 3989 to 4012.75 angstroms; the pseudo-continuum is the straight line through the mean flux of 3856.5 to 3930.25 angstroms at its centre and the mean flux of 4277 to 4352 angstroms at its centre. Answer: 0.06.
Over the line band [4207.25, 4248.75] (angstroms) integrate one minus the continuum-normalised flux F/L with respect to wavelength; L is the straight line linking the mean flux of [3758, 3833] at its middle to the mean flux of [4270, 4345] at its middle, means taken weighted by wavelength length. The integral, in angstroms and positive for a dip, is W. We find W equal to 3.0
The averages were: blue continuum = 24.8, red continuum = 14.9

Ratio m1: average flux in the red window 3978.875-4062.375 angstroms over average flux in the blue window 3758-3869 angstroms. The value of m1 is 0.7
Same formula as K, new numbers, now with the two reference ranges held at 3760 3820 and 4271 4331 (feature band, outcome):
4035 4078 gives 0.252 mag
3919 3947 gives 0.305 mag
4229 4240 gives 0.073 mag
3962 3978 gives 0.346 mag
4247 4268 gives 0.070 mag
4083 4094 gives 0.214 mag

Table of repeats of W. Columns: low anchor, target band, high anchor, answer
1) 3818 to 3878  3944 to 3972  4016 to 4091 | 2.3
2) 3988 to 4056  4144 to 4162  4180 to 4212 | -1.2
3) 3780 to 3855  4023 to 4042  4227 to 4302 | 4.1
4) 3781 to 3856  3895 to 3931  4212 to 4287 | 8.1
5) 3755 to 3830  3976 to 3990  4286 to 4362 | 2.9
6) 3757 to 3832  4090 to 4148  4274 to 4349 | 5.7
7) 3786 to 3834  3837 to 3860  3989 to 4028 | 3.0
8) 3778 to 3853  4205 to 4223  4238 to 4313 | 1.4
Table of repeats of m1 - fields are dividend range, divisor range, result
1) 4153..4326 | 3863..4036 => 0.94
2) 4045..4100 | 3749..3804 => 0.65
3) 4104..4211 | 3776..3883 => 0.73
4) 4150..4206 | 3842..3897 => 0.88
